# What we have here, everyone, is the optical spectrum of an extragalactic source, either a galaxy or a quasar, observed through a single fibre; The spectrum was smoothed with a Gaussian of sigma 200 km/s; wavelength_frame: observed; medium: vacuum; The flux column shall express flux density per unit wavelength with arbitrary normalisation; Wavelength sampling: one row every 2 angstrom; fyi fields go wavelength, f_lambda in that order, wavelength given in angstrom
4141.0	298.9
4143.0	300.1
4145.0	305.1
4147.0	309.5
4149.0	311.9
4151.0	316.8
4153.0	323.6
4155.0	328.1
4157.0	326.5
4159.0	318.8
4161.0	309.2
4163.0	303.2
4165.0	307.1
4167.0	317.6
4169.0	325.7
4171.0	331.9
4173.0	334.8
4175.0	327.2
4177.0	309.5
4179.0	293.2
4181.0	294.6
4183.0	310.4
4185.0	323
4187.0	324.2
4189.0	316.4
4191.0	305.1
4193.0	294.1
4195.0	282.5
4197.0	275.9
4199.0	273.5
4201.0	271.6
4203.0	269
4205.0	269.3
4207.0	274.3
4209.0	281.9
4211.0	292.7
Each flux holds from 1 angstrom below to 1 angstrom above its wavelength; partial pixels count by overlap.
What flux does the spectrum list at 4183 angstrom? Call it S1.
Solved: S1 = 310.4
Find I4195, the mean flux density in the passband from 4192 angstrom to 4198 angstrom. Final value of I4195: 284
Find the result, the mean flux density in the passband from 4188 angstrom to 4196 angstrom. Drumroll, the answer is 300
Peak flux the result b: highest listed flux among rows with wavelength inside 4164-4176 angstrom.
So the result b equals 334.8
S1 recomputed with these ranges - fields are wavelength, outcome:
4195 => 282.5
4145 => 305.1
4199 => 273.5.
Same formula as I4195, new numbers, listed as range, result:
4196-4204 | 272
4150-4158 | 324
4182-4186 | 317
